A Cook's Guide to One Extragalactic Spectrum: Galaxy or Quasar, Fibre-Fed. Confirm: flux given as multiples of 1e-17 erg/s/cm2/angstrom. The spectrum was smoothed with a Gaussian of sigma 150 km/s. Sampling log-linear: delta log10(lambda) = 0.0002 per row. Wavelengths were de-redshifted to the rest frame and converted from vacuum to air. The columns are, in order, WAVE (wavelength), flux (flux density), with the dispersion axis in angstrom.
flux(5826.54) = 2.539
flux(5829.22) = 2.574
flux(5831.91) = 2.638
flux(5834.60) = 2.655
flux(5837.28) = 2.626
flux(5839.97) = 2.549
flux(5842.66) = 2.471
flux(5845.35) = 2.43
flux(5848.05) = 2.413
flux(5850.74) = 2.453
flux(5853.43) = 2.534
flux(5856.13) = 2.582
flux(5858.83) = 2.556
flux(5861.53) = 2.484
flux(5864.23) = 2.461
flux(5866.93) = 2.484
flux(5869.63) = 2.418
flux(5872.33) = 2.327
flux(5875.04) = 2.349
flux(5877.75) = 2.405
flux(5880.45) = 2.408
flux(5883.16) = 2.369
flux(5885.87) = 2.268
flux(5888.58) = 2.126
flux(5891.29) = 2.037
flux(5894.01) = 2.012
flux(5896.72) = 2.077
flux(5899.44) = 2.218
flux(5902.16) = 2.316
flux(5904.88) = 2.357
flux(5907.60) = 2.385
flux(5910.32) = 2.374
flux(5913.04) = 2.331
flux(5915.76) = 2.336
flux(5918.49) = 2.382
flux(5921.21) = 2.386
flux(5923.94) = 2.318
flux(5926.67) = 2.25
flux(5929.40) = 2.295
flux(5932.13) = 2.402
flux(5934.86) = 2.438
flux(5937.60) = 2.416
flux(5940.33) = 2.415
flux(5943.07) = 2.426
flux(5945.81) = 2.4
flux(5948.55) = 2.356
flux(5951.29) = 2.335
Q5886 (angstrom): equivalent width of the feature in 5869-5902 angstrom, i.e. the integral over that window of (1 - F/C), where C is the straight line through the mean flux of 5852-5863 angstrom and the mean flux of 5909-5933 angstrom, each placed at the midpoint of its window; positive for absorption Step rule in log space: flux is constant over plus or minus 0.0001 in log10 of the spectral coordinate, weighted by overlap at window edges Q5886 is 2.7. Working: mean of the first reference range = 2.54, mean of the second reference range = 2.34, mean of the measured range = 2.25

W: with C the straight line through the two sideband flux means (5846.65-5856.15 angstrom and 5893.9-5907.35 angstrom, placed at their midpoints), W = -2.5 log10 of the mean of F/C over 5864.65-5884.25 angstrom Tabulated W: -0.02 mag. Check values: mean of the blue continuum 2.48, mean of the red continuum 2.23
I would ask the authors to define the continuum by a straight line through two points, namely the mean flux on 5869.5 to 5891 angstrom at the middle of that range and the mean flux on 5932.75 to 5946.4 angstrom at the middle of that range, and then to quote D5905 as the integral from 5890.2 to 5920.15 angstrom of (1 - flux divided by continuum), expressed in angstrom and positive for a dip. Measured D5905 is 1.3 angstrom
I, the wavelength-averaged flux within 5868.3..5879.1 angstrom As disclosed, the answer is 2.37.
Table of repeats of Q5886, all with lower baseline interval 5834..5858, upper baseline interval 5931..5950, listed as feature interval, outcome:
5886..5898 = 1.86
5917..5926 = 0.28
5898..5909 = 0.60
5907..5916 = 0.31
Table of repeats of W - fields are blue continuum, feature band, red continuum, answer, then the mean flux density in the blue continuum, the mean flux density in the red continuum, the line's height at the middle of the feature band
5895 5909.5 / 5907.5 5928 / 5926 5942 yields -0.011 mag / 2.27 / 2.38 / 2.32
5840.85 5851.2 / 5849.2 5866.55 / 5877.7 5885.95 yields -0.039 mag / 2.45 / 2.37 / 2.42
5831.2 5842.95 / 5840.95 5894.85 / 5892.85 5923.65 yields 0.037 mag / 2.6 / 2.29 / 2.46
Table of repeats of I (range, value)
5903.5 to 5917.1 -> 2.36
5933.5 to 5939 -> 2.43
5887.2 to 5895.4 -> 2.06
